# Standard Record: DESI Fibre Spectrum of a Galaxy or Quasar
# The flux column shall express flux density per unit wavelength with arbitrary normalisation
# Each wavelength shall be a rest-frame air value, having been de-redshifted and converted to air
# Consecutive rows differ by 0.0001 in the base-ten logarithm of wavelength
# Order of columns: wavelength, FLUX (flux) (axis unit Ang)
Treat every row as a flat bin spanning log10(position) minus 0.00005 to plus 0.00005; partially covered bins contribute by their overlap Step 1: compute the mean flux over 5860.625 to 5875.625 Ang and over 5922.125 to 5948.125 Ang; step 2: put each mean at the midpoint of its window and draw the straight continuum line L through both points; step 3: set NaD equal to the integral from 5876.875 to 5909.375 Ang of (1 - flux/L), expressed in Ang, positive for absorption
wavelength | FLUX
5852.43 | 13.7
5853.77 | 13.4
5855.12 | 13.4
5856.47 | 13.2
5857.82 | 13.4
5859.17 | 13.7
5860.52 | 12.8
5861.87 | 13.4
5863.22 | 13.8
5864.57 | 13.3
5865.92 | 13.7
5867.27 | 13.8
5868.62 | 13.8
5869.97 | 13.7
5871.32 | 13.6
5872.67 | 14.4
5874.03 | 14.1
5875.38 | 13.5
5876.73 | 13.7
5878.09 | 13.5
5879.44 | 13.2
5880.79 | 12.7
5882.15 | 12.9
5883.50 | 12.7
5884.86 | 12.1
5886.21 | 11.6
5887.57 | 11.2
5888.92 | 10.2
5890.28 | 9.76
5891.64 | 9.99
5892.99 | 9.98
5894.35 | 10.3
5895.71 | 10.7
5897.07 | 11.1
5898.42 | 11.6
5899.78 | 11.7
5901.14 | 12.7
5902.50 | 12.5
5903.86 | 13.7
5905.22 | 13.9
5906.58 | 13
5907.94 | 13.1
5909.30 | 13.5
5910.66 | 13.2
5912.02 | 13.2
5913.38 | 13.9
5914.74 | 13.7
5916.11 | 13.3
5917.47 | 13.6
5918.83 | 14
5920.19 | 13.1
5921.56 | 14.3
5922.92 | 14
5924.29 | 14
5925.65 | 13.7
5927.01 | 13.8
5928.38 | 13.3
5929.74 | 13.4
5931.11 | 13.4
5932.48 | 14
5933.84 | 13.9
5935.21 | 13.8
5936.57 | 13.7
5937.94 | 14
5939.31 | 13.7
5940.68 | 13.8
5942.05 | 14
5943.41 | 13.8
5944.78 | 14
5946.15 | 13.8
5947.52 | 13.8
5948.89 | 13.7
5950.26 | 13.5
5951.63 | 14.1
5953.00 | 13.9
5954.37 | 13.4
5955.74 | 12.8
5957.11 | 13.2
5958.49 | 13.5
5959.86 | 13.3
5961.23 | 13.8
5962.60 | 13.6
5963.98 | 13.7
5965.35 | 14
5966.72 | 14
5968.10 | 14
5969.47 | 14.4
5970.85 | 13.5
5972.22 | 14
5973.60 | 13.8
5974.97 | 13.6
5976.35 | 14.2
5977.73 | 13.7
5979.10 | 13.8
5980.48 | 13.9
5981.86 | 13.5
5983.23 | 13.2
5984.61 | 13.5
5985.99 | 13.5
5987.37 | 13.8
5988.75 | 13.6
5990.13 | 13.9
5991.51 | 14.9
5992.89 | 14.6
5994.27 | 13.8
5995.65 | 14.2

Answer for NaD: 4.1 Ang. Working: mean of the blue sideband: 13.7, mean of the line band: 12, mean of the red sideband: 13.8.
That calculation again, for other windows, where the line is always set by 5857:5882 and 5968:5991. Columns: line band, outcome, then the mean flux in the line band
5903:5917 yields 0.19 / 13.4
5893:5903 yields 1.62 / 11.4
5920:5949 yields -0.24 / 13.8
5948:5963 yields 0.20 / 13.5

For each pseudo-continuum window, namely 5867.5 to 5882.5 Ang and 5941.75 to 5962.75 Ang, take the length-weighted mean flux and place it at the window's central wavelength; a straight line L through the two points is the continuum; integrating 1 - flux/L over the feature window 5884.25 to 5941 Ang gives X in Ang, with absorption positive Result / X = 3.4 Ang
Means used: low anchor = 13.6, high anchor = 13.6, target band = 12.8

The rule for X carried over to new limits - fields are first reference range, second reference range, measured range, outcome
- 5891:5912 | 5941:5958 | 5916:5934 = -1.17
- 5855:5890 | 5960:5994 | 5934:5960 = -0.12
